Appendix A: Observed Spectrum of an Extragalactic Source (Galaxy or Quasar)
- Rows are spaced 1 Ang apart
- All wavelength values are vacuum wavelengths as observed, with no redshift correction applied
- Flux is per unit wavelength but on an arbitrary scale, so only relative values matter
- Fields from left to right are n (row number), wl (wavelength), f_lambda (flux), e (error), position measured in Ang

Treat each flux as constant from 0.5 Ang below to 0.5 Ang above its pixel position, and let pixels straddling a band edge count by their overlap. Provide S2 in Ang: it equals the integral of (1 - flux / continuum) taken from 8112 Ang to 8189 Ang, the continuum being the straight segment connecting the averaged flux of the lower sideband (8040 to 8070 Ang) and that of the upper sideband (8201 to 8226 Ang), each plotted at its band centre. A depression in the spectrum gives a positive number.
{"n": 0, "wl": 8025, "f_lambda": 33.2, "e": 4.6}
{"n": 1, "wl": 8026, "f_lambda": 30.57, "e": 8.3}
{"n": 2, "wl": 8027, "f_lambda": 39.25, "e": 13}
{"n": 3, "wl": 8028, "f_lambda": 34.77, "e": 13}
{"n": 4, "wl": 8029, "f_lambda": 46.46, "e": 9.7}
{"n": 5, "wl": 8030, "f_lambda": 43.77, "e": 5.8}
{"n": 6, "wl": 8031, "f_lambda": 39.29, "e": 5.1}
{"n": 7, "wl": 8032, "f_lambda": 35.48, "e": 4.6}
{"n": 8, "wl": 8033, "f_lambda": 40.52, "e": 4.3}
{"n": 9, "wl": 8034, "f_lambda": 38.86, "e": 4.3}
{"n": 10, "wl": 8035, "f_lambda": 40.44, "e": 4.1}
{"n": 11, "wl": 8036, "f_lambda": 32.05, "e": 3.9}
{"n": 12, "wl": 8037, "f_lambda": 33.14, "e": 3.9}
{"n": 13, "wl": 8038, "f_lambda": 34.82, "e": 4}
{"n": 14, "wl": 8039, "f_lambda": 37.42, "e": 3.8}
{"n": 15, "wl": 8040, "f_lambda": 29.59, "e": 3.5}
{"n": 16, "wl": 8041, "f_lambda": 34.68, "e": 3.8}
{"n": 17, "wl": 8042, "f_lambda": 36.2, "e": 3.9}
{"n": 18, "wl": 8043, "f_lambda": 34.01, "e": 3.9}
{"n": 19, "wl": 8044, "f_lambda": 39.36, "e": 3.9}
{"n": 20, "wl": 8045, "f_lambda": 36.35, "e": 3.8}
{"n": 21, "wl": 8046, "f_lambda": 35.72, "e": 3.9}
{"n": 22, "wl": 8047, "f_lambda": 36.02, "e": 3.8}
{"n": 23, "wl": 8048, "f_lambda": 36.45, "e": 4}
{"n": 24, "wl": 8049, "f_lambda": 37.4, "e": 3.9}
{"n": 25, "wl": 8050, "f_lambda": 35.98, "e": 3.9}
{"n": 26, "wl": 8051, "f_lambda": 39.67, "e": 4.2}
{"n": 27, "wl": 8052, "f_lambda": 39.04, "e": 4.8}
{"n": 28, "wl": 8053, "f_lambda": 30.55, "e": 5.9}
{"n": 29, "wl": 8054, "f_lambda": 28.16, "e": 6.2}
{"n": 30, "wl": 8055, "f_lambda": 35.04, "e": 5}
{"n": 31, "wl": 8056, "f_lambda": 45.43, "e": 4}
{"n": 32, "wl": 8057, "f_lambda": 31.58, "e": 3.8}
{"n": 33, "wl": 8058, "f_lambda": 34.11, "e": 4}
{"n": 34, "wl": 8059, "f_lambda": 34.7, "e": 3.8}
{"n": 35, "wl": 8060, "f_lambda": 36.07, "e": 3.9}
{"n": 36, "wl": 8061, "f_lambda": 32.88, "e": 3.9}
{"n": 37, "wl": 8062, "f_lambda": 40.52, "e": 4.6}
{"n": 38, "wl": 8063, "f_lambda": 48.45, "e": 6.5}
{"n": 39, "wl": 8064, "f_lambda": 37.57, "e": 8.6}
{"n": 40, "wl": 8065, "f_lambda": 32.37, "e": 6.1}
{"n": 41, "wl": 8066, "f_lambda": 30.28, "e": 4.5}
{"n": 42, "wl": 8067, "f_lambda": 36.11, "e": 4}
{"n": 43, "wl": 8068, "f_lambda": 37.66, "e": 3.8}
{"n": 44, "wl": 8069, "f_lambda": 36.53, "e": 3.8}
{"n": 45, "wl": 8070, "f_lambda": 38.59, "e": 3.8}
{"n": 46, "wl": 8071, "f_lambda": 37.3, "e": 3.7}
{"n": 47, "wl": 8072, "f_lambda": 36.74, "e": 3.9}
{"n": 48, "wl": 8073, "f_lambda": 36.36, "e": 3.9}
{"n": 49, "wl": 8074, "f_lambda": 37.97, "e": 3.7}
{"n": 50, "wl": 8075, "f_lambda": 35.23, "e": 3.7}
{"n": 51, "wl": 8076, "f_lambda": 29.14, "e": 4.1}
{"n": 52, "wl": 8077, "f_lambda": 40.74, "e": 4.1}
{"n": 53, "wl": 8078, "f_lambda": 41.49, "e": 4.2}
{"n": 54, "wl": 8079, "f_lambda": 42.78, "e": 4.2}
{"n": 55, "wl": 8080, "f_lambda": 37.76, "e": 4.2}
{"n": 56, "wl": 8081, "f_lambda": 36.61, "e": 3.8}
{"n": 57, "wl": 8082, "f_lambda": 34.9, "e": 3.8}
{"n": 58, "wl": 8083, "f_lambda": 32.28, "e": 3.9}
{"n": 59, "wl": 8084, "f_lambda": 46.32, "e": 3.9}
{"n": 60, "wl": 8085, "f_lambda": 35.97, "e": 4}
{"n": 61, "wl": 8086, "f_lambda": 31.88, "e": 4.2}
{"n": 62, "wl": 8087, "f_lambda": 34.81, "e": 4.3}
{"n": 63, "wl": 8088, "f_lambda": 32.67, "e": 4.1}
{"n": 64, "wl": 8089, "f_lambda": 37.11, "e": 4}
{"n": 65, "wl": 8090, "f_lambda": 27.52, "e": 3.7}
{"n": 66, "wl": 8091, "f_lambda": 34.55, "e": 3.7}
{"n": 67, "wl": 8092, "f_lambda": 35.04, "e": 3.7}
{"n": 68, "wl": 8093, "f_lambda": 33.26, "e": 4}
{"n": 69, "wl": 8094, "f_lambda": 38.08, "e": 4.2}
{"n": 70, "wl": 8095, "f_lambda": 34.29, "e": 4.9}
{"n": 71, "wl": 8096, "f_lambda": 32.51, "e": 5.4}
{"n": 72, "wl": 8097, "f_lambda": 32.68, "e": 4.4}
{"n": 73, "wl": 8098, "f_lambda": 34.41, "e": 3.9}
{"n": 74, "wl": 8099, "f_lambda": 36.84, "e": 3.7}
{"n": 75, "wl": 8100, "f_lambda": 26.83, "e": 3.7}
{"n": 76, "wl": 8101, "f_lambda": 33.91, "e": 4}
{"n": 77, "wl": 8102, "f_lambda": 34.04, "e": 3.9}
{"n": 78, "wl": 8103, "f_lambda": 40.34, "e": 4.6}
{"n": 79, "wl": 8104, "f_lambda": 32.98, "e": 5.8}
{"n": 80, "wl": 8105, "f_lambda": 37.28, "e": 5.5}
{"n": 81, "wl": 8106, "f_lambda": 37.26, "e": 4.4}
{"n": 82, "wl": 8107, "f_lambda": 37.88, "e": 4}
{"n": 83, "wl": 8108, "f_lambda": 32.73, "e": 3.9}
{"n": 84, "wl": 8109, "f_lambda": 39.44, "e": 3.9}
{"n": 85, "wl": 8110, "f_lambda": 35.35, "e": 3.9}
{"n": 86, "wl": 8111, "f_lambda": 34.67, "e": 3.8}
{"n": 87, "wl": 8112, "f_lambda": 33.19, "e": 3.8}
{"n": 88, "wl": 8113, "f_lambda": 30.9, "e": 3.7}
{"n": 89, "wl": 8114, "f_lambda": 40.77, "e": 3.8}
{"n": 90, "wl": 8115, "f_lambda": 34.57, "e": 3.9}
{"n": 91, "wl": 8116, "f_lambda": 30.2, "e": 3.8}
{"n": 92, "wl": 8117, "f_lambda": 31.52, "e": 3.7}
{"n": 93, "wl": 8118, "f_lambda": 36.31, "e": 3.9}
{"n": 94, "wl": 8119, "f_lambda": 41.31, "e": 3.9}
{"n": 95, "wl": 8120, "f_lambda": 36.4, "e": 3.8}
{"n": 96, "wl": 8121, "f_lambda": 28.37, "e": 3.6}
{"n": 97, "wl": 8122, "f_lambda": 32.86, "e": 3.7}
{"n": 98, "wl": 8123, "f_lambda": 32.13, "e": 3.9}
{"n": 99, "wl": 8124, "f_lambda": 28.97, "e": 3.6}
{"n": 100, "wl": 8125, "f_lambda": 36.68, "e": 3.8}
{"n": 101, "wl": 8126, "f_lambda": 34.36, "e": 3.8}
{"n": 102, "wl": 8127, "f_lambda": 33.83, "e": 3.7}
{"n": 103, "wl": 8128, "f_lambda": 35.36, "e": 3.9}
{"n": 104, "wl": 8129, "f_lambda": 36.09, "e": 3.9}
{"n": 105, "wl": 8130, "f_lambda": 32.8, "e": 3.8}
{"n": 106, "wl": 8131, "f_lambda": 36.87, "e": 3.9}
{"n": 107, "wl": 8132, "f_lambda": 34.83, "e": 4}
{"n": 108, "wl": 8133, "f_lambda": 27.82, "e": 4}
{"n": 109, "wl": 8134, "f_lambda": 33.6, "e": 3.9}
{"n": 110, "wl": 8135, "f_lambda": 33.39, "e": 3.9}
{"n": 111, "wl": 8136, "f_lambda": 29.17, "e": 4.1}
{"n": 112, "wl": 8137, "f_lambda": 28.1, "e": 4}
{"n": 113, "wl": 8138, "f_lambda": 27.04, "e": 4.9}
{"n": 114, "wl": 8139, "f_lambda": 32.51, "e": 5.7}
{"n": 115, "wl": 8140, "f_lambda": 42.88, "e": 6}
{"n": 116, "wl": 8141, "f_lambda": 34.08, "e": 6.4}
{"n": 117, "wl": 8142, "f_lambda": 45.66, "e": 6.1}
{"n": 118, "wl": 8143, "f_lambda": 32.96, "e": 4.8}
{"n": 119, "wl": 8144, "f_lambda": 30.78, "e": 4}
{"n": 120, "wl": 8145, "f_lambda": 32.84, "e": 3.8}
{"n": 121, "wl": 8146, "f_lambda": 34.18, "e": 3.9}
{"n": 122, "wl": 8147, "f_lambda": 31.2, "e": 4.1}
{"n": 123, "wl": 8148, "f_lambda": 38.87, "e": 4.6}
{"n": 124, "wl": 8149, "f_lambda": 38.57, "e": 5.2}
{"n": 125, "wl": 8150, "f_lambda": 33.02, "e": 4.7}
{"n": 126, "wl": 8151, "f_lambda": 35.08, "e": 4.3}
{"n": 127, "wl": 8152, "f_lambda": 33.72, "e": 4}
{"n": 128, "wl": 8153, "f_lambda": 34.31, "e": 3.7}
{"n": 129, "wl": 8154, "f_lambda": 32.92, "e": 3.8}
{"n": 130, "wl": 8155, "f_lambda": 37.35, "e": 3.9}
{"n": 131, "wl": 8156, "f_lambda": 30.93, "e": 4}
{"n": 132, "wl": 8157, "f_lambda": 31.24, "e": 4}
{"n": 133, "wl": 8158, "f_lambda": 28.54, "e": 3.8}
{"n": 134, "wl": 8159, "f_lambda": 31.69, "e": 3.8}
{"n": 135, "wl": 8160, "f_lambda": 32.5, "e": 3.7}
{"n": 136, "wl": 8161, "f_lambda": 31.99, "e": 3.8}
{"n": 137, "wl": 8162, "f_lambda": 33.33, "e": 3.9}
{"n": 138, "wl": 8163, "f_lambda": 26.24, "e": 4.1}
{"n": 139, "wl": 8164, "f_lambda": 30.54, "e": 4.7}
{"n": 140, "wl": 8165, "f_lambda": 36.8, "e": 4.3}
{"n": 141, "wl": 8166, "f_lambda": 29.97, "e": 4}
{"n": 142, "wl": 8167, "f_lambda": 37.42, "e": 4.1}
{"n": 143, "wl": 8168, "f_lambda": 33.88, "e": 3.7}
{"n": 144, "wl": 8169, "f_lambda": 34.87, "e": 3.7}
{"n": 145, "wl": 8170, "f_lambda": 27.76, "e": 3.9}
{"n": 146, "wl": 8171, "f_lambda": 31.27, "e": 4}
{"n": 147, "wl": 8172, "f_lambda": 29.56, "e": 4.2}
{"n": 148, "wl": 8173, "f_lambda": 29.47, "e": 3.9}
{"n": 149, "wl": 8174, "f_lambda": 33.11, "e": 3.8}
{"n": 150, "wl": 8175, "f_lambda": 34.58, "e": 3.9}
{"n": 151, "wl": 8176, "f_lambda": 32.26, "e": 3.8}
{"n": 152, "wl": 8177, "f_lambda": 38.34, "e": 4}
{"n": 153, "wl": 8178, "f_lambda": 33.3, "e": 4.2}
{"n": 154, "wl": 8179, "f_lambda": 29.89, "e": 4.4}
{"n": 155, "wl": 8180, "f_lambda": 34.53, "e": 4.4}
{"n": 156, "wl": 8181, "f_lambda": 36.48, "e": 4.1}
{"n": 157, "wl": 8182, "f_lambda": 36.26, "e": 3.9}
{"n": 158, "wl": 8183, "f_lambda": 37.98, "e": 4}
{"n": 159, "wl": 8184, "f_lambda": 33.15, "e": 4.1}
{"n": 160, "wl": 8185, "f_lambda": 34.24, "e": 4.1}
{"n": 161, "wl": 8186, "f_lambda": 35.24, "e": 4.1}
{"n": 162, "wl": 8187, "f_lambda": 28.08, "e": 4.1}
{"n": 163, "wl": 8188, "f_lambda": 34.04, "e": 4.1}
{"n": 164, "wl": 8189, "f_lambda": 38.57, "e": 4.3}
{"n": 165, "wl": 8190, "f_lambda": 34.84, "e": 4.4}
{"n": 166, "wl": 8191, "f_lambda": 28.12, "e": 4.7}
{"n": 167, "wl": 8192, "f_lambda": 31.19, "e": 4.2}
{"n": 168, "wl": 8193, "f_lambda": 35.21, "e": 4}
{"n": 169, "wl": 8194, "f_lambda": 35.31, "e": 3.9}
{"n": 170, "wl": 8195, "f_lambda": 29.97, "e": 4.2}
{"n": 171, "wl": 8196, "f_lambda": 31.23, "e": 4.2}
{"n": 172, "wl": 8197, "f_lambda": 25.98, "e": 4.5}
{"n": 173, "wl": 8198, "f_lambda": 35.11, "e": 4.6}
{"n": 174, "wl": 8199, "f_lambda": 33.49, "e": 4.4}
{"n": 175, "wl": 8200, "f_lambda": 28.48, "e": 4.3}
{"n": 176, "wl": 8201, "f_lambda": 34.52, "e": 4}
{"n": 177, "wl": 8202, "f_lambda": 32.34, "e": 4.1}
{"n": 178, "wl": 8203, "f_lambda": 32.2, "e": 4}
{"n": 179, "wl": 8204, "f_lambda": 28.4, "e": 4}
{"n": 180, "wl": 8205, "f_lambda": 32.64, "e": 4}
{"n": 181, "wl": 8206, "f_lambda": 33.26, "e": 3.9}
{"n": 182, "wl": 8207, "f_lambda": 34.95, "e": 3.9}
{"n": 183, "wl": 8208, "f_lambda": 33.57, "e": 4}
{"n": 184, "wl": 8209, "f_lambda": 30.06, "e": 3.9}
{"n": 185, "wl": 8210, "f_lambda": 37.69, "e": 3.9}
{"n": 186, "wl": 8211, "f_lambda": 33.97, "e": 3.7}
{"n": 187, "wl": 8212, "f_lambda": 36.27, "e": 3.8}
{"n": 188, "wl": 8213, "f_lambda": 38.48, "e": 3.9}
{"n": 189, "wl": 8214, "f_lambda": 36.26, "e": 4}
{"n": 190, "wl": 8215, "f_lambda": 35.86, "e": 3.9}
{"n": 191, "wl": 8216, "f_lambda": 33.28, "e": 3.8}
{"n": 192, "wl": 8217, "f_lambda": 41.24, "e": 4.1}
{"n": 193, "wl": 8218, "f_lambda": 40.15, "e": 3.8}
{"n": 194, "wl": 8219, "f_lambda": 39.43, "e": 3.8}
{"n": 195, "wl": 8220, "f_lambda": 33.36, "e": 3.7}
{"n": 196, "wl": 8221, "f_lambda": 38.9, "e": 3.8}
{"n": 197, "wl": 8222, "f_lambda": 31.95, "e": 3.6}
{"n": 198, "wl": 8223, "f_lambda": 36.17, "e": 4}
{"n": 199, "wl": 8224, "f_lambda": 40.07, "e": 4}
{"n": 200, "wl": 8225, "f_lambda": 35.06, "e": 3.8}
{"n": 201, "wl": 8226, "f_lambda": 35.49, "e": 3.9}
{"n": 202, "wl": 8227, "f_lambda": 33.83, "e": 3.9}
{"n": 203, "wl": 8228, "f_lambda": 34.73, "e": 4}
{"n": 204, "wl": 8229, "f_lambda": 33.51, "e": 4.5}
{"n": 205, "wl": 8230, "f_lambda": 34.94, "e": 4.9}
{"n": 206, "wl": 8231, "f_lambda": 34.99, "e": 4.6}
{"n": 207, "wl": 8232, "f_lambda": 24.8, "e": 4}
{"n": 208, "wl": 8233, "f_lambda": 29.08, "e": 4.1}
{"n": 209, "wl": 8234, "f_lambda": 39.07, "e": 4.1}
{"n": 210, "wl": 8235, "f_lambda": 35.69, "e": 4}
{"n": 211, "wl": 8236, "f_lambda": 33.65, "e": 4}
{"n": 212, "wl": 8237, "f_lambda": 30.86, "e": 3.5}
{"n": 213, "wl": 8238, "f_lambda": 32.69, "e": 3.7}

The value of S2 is 4.45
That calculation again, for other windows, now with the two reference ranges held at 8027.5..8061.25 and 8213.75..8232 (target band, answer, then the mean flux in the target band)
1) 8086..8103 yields 1.1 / 33.8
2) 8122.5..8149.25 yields 1.6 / 33.9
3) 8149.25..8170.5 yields 2.0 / 32.6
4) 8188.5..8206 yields 1.8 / 32.2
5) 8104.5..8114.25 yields 0.1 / 35.8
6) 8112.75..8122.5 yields 0.5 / 34.4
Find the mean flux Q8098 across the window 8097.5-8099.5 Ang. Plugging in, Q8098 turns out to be 35.6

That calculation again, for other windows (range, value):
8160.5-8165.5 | 31.8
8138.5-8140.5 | 37.7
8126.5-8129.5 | 35.1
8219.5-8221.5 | 36.1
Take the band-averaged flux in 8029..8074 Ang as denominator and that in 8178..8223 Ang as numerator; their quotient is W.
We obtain 0.9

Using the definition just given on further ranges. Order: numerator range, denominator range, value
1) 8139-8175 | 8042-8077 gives 0.92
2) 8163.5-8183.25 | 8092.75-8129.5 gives 0.96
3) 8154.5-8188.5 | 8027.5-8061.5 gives 0.90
